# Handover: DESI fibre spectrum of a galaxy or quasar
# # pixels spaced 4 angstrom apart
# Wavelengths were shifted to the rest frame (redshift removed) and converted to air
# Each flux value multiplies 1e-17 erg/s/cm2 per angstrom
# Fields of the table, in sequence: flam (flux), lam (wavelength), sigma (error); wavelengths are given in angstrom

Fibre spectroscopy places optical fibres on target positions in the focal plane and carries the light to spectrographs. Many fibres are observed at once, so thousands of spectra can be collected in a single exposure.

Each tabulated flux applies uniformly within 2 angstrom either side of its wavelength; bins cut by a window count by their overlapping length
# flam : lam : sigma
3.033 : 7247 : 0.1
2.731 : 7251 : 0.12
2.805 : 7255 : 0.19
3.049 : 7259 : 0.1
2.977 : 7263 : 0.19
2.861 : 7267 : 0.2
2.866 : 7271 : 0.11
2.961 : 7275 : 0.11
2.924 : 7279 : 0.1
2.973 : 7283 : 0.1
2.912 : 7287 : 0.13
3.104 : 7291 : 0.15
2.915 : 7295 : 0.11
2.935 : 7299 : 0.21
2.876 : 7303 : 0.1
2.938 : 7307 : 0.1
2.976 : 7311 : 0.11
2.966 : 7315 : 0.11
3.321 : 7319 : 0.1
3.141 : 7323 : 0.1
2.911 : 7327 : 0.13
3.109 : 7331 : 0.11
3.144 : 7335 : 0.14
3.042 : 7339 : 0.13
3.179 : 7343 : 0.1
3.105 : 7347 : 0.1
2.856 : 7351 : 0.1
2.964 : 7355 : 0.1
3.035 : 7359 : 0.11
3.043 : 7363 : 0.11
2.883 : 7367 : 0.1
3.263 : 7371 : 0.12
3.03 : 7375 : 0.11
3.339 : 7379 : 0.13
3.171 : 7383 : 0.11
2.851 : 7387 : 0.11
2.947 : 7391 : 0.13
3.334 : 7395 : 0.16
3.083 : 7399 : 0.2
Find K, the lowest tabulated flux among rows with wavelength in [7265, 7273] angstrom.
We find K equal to 2.861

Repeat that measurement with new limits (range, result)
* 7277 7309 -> 2.876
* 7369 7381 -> 3.03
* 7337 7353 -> 2.856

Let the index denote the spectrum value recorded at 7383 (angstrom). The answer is 3.171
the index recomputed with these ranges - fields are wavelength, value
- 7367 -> 2.883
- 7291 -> 3.104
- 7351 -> 2.856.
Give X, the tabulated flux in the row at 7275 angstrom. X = 2.961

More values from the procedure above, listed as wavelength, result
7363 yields 3.043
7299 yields 2.935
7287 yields 2.912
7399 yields 3.083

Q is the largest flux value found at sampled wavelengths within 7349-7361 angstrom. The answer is 3.035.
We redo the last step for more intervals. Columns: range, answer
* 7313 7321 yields 3.321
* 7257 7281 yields 3.049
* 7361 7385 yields 3.339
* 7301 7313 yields 2.976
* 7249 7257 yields 2.805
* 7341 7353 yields 3.179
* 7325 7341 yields 3.144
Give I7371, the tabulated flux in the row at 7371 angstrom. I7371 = 3.263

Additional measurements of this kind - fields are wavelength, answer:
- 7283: 2.973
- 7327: 2.911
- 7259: 3.049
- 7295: 2.915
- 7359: 3.035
